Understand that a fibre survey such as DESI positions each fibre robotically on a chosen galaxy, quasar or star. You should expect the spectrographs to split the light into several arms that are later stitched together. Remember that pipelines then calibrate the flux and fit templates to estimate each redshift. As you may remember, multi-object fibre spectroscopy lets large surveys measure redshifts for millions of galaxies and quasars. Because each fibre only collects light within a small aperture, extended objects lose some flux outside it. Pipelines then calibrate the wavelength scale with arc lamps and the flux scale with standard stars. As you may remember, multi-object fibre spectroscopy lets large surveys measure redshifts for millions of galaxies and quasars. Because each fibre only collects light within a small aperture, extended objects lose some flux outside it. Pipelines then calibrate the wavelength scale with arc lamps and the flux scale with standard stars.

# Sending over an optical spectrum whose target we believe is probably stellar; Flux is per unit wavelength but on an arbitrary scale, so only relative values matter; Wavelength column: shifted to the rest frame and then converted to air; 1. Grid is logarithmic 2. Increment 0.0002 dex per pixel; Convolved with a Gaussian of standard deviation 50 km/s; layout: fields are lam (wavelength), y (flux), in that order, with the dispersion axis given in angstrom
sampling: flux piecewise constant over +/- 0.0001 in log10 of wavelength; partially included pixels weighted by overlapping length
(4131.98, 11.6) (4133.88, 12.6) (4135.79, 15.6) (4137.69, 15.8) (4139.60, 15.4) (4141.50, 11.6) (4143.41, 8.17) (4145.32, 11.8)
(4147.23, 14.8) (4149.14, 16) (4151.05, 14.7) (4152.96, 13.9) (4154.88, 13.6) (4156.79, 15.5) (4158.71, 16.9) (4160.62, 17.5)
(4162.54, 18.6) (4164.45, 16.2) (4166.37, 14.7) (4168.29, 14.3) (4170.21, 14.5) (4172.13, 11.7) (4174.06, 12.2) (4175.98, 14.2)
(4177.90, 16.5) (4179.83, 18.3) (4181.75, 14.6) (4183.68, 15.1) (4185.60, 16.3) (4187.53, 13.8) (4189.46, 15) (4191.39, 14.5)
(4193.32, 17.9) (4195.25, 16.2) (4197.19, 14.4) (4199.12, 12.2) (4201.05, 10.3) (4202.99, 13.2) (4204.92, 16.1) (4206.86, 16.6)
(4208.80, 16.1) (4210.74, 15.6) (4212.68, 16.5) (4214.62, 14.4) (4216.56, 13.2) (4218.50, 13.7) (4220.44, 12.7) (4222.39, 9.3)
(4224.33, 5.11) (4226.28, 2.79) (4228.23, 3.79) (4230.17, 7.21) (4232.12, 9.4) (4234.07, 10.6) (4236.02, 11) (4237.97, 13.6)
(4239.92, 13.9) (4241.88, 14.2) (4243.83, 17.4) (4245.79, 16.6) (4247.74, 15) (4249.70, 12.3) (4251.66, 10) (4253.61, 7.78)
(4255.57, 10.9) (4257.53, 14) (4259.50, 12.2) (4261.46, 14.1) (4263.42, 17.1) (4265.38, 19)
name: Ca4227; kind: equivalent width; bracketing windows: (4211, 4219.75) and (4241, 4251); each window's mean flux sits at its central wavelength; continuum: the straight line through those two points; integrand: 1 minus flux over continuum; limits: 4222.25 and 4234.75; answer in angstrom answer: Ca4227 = 6.9 angstrom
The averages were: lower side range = 14.5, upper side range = 14.9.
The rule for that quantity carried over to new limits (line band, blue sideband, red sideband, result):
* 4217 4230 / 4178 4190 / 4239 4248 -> 6.24 angstrom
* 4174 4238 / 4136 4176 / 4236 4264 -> 4.08 angstrom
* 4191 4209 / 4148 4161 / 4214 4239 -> -4.49 angstrom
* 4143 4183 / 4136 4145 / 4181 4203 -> -3.45 angstrom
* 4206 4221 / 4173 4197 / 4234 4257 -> -0.74 angstrom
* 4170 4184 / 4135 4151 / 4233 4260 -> -1.28 angstrom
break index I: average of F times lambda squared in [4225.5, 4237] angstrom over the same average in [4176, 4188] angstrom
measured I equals 0.49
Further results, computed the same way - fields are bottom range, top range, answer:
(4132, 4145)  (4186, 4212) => 1.17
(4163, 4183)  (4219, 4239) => 0.60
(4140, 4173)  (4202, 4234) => 0.83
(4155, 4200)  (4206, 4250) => 0.82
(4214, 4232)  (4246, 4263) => 1.39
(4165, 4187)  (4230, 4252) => 0.90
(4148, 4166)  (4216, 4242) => 0.64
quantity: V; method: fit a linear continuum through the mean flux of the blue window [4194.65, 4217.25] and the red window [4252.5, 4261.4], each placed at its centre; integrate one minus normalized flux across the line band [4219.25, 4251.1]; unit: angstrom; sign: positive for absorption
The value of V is 4.3 angstrom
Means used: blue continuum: 14.6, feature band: 10.9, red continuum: 11.5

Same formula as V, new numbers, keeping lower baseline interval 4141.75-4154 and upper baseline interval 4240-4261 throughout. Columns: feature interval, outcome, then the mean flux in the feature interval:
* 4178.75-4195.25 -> -3.3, 15.7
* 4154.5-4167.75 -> -3.1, 16.2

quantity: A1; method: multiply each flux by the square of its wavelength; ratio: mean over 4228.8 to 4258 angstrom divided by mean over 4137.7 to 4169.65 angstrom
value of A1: 0.9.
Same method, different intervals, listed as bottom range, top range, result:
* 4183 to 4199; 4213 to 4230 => 0.63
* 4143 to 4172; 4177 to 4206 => 1.03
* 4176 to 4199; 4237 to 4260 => 0.87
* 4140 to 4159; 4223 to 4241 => 0.66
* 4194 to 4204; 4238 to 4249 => 1.16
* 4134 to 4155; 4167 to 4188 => 1.09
